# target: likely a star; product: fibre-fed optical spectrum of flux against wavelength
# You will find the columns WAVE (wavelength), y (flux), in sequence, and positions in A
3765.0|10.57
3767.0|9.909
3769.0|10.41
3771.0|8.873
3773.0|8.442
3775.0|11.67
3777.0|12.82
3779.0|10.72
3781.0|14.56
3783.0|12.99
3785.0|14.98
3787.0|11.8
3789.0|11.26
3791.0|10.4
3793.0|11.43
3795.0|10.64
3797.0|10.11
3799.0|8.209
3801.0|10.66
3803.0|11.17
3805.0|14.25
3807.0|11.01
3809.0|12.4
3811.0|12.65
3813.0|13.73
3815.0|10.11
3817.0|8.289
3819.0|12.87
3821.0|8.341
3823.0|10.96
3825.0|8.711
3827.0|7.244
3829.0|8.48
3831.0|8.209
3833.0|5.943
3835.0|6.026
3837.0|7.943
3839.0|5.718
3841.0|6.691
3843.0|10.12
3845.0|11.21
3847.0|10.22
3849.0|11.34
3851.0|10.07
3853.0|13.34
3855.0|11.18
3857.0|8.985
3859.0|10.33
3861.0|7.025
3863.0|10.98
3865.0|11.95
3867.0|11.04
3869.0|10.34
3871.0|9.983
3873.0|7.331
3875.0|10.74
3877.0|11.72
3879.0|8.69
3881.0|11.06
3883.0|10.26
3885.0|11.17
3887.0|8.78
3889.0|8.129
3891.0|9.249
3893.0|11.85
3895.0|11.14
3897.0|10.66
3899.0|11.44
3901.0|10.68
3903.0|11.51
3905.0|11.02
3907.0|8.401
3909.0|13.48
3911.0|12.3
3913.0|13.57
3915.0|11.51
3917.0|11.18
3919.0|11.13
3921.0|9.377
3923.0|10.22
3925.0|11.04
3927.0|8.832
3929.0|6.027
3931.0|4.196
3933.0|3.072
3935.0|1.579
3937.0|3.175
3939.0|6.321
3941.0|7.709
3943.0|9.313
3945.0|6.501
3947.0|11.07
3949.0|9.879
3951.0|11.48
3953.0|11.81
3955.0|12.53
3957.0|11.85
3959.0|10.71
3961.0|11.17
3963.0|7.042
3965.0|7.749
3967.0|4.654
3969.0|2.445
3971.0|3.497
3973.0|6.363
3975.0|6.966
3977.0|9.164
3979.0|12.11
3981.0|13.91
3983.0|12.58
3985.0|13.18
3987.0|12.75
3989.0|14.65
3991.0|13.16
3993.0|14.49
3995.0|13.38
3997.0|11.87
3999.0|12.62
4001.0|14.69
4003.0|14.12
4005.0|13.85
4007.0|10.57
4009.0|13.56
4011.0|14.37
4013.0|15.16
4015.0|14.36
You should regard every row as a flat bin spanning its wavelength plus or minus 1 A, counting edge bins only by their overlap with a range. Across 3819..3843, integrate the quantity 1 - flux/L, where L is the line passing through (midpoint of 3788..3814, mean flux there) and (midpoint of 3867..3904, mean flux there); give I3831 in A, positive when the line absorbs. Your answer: 6.6 A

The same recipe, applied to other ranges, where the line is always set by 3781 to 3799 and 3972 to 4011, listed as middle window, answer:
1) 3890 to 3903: 1.2 A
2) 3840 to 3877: 5.3 A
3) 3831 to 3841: 4.4 A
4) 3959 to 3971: 5.5 A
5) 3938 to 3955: 3.8 A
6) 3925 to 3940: 8.6 A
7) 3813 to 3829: 2.8 A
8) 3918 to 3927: 1.4 A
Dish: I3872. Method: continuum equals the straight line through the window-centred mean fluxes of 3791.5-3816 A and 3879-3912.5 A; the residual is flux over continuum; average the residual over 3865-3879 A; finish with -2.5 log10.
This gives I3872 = 0.066 mag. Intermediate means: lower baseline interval 11.3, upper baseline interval 10.7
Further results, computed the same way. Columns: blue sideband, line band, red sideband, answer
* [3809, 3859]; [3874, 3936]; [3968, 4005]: 0.06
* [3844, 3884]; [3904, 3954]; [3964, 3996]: 0.14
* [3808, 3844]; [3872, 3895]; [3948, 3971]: -0.10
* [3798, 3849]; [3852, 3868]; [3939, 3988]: -0.11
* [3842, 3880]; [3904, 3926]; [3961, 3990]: -0.15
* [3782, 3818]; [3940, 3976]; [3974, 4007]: 0.41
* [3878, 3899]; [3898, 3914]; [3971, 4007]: -0.10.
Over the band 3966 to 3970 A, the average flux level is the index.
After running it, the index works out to 3.55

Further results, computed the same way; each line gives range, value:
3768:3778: 10.4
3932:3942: 4.37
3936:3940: 4.75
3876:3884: 10.4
